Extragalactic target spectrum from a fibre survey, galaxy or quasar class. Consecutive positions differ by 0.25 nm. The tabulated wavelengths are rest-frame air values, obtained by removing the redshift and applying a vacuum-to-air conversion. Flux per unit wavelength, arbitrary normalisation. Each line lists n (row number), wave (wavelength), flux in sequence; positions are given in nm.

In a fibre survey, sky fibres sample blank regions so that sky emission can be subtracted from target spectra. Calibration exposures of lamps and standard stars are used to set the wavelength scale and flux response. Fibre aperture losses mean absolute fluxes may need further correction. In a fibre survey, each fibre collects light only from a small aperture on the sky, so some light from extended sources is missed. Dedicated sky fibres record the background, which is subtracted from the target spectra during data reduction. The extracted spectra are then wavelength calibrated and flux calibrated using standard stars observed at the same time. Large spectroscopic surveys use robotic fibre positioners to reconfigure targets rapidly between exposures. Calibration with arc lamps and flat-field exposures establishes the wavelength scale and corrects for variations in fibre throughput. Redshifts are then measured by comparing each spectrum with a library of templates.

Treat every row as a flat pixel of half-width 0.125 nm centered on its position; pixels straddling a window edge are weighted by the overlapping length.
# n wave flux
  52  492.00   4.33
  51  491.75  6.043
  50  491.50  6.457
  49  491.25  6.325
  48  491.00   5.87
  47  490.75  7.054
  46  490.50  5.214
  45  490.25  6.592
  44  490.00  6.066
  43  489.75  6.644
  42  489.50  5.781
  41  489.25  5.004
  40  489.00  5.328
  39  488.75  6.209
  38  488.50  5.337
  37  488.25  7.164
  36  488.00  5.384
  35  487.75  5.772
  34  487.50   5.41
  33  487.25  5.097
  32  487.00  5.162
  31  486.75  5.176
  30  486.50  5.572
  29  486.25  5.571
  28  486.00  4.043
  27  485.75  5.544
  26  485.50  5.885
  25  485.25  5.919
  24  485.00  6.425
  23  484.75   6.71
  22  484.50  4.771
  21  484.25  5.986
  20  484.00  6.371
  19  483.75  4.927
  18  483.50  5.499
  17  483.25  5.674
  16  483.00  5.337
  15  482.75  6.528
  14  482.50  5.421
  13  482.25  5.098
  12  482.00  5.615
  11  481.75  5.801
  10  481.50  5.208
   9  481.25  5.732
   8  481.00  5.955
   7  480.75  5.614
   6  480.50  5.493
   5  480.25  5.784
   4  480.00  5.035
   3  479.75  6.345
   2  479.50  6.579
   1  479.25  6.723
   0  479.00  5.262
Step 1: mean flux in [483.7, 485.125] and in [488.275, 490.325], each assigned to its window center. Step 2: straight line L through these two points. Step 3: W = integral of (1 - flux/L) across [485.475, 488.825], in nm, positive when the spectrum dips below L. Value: 0.23 nm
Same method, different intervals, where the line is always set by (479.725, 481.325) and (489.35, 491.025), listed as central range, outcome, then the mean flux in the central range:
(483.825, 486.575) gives 0.10 nm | 5.7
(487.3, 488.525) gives 0.05 nm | 5.81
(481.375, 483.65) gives 0.08 nm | 5.57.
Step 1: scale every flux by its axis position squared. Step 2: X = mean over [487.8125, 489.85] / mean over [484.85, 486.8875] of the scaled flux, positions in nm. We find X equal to 1.07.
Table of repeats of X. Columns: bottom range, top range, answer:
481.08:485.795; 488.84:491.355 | 1.08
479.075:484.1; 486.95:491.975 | 1.06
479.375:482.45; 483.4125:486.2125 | 1.01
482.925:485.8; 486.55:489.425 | 0.98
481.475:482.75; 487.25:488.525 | 1.07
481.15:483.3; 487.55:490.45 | 1.08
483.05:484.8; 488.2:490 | 1.06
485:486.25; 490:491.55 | 1.16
